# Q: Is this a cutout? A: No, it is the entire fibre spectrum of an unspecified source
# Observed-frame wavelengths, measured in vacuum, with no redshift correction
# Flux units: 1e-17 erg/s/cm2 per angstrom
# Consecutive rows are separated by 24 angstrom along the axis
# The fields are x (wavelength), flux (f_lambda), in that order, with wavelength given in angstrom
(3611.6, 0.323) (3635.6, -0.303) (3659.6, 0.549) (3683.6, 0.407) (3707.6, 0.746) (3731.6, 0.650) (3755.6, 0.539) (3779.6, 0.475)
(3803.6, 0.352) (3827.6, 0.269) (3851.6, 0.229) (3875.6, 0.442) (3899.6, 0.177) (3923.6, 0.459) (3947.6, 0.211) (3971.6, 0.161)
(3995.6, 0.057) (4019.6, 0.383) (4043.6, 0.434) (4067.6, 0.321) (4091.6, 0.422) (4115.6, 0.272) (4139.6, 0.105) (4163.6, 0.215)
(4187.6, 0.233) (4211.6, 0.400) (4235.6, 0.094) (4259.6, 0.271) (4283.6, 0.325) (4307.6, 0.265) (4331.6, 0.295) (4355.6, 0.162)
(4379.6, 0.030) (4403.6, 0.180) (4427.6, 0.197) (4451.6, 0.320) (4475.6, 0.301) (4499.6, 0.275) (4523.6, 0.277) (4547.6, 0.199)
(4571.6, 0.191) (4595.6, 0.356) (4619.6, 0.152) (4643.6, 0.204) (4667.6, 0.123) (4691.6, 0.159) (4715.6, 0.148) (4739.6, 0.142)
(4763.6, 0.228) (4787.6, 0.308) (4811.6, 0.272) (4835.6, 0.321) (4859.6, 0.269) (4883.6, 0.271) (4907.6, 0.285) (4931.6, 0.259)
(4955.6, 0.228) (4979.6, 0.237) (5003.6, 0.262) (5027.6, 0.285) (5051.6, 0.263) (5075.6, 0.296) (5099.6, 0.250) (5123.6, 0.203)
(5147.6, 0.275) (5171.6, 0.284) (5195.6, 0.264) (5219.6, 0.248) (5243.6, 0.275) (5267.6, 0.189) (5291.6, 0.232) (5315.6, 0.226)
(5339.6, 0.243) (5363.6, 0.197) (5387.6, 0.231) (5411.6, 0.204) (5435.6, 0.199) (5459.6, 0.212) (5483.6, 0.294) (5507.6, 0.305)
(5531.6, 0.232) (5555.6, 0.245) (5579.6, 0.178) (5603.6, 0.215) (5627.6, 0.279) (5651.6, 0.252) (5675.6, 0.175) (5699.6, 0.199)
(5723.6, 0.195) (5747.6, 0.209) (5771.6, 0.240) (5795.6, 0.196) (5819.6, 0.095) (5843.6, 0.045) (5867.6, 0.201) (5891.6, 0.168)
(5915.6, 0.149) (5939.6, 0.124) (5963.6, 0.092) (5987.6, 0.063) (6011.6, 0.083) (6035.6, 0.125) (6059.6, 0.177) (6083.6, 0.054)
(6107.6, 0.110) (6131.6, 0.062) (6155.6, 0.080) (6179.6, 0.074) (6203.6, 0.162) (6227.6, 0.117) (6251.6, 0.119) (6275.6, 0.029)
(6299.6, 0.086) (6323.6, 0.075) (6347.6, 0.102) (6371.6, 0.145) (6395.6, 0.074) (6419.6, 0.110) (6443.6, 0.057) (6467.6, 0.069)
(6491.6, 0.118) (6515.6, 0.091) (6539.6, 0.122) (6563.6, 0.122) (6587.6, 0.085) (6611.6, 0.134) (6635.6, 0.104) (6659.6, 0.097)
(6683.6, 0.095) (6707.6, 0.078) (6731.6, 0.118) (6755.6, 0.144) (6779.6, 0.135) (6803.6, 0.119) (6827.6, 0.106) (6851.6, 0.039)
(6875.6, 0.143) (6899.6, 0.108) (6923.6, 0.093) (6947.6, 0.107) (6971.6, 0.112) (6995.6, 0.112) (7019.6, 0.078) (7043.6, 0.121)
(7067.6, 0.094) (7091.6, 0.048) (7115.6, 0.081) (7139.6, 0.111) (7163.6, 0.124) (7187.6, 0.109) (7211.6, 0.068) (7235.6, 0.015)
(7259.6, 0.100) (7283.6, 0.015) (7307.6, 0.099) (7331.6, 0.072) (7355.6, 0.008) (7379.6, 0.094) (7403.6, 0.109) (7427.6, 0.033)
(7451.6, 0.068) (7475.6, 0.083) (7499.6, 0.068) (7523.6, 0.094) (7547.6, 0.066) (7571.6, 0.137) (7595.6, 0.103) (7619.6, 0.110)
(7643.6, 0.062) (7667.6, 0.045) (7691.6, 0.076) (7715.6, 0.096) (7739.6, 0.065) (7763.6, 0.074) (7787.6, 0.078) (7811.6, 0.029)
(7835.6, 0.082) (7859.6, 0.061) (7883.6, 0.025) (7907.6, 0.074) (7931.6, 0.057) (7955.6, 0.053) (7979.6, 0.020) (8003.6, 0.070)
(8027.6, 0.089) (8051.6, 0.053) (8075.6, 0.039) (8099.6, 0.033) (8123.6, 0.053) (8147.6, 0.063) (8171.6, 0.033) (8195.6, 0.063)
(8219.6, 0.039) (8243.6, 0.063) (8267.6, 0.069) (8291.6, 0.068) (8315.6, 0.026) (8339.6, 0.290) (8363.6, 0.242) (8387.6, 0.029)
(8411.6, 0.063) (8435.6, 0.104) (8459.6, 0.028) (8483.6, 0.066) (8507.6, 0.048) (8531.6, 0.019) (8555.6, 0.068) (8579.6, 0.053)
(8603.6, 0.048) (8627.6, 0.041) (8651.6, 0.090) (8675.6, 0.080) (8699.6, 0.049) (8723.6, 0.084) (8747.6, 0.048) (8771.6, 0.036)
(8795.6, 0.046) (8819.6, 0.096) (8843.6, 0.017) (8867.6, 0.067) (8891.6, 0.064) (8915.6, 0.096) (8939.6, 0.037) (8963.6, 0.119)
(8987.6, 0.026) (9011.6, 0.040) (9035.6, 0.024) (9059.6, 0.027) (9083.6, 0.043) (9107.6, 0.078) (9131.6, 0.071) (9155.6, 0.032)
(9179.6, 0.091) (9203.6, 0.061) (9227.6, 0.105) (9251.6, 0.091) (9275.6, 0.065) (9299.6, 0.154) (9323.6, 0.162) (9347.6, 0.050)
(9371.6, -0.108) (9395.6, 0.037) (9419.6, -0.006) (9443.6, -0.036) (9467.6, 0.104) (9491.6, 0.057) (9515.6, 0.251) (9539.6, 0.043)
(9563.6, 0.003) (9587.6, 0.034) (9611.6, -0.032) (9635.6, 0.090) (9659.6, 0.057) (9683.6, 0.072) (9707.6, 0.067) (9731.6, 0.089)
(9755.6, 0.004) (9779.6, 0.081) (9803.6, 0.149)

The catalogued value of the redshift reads 1.239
